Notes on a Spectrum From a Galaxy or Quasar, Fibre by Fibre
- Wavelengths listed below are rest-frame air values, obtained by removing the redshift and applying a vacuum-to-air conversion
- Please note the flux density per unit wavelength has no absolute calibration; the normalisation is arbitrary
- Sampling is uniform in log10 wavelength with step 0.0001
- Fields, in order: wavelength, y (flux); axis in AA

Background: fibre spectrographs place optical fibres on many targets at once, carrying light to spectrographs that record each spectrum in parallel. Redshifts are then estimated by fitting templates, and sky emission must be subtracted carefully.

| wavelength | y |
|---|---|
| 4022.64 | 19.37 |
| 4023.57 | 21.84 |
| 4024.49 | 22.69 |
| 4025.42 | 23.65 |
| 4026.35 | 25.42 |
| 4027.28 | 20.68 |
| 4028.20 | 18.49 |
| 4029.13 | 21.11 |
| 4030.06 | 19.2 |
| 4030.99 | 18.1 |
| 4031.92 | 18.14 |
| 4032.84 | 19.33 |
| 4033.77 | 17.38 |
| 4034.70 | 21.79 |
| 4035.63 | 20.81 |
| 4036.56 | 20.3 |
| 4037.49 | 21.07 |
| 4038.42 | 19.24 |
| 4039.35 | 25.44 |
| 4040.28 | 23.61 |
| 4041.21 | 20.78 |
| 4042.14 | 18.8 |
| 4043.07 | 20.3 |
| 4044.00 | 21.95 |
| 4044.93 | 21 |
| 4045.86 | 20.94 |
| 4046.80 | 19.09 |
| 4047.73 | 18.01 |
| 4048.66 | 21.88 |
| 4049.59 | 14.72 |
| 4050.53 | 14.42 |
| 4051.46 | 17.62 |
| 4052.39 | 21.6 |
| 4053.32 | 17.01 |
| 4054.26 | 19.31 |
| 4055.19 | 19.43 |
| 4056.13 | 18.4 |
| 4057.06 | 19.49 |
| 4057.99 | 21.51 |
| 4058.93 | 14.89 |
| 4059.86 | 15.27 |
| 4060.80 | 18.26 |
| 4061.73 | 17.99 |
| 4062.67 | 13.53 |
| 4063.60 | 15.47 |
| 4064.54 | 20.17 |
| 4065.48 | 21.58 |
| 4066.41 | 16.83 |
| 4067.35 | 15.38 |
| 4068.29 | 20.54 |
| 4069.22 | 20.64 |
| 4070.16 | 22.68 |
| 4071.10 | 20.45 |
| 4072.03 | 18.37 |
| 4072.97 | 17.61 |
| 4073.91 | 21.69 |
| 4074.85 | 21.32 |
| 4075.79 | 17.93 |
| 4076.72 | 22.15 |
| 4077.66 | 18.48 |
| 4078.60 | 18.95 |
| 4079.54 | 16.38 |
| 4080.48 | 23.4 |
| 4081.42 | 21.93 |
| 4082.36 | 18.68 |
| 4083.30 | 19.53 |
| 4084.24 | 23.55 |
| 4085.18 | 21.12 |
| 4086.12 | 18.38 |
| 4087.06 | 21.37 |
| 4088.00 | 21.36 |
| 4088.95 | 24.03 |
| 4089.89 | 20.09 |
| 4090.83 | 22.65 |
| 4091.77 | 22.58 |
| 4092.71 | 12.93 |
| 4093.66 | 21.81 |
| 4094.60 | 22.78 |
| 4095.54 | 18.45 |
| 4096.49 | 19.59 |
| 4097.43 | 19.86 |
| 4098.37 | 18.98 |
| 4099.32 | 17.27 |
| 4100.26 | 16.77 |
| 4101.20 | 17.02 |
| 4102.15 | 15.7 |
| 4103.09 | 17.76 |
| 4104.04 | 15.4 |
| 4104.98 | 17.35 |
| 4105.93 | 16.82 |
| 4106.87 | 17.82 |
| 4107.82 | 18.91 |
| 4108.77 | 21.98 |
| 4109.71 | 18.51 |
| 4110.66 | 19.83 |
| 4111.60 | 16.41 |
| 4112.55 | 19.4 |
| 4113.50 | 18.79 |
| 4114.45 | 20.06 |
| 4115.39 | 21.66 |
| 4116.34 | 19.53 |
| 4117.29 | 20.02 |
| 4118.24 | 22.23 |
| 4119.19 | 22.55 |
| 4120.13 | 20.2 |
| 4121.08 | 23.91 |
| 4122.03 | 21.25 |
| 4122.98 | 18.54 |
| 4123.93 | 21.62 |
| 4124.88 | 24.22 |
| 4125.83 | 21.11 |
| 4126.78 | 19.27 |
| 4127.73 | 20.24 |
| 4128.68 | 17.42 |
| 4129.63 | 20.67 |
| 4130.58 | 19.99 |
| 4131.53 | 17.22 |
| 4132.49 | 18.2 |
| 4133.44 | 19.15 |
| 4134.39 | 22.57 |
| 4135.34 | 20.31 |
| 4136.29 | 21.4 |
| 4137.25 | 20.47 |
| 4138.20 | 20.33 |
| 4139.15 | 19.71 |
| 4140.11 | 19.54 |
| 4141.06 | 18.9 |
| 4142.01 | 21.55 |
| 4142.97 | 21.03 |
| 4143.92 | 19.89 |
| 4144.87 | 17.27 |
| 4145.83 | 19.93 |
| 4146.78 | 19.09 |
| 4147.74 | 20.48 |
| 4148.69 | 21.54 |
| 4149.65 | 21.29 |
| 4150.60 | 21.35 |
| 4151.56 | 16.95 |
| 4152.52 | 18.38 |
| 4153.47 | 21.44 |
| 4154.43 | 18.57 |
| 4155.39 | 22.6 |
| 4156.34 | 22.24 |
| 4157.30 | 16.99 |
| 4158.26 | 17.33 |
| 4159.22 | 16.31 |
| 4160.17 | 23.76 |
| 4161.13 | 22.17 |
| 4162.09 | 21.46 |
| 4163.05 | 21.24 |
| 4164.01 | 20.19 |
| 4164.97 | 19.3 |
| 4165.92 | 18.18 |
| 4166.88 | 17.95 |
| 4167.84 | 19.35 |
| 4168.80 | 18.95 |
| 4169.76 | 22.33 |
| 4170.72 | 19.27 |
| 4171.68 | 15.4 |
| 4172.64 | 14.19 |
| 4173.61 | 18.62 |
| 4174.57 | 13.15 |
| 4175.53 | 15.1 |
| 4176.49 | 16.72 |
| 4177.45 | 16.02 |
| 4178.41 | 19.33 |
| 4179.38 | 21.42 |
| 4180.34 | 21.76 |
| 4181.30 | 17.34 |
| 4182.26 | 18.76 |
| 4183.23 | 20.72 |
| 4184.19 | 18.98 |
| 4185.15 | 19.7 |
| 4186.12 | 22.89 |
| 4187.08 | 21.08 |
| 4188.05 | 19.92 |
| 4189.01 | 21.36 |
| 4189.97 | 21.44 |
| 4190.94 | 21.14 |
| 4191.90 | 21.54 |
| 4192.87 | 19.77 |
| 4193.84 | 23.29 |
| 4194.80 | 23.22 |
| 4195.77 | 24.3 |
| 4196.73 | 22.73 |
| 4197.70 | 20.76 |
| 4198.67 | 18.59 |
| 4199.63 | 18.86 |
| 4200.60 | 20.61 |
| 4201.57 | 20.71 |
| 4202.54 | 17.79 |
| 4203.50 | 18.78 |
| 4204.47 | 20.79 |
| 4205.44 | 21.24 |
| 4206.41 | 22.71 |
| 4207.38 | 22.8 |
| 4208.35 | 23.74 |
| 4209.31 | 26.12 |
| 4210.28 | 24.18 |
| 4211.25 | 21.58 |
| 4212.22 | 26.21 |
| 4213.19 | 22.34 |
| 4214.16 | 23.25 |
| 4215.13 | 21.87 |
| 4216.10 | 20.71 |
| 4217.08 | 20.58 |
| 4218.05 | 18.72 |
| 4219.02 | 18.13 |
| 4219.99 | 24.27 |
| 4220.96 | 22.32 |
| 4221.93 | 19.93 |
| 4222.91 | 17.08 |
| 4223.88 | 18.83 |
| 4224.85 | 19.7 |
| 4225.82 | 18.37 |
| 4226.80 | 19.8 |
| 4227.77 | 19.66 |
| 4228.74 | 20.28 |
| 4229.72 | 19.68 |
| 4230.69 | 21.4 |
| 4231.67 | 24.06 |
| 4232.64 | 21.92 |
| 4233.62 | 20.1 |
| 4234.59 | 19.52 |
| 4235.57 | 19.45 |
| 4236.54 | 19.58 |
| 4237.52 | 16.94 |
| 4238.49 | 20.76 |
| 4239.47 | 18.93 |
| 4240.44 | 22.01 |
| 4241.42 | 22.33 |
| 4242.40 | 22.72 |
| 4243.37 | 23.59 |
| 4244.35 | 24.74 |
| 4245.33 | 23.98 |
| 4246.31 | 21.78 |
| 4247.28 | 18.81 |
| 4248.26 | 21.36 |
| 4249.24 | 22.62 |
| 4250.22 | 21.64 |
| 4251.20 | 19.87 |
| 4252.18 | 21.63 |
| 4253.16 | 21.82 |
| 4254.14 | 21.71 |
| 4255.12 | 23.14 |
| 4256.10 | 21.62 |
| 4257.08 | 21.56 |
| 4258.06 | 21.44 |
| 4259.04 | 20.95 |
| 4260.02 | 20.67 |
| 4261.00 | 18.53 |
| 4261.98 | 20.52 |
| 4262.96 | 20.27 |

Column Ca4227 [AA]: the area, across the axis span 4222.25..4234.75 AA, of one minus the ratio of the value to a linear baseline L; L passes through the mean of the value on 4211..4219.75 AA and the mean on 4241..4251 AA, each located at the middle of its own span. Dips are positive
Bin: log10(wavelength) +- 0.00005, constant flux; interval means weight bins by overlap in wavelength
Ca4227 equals 1.0 AA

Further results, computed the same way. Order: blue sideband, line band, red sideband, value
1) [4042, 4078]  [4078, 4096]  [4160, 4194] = -1.4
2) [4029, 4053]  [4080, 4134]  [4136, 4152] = 0.5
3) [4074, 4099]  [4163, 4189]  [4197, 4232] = 2.5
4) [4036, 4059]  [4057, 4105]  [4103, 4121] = 0.8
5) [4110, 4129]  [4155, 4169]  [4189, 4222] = 0.8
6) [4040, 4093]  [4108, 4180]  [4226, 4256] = 1.9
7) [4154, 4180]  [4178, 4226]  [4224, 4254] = -2.9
